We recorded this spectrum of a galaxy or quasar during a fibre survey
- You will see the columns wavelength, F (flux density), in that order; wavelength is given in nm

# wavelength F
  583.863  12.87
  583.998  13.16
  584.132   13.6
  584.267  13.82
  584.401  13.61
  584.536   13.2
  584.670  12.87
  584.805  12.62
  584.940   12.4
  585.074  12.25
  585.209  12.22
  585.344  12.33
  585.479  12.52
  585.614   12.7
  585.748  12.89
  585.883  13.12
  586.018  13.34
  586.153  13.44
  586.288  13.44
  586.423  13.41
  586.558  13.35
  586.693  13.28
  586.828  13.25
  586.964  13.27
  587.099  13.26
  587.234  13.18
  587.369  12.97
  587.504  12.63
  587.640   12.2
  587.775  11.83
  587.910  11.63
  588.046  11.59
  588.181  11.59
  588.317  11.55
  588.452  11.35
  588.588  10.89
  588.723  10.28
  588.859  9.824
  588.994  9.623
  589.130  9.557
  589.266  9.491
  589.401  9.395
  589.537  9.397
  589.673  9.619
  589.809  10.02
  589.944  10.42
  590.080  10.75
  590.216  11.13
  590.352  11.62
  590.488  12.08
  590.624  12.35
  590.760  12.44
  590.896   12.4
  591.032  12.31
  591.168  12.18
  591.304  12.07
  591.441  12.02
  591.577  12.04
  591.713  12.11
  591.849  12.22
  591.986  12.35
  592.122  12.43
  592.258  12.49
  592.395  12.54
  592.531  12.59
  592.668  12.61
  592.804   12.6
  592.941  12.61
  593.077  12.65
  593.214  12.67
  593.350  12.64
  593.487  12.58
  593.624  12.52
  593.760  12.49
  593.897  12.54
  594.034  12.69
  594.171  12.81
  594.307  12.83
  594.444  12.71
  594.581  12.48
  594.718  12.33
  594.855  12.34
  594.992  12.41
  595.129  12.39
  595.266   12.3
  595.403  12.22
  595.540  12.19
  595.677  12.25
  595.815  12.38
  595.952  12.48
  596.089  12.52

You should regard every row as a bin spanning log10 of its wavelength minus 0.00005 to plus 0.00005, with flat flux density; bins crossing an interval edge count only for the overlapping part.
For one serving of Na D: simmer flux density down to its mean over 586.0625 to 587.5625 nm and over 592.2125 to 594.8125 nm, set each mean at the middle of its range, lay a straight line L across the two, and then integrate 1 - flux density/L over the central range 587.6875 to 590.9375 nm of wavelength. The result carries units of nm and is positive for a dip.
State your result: 0.533 nm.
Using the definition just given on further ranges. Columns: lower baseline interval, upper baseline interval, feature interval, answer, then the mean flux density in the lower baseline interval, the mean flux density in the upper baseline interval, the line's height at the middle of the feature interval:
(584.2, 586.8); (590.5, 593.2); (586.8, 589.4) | 0.26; 13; 12.4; 12.7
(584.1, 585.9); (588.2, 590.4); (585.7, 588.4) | -0.26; 12.8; 10.3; 11.6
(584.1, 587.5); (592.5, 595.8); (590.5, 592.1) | 0.06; 13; 12.5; 12.7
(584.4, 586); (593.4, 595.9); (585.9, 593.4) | 0.41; 12.7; 12.5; 12.6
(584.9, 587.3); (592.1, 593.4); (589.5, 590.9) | 0.18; 13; 12.6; 12.7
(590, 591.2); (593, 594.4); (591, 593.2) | -0.02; 11.9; 12.6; 12.3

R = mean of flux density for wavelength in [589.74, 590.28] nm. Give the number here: 10.6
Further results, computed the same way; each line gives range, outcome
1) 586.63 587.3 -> 13.2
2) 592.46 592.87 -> 12.6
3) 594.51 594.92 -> 12.4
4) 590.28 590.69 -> 12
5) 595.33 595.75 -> 12.2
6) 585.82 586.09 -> 13.2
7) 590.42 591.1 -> 12.3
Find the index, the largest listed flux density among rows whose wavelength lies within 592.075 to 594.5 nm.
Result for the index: 12.83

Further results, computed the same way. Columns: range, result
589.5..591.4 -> 12.44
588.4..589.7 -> 11.35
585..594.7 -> 13.44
